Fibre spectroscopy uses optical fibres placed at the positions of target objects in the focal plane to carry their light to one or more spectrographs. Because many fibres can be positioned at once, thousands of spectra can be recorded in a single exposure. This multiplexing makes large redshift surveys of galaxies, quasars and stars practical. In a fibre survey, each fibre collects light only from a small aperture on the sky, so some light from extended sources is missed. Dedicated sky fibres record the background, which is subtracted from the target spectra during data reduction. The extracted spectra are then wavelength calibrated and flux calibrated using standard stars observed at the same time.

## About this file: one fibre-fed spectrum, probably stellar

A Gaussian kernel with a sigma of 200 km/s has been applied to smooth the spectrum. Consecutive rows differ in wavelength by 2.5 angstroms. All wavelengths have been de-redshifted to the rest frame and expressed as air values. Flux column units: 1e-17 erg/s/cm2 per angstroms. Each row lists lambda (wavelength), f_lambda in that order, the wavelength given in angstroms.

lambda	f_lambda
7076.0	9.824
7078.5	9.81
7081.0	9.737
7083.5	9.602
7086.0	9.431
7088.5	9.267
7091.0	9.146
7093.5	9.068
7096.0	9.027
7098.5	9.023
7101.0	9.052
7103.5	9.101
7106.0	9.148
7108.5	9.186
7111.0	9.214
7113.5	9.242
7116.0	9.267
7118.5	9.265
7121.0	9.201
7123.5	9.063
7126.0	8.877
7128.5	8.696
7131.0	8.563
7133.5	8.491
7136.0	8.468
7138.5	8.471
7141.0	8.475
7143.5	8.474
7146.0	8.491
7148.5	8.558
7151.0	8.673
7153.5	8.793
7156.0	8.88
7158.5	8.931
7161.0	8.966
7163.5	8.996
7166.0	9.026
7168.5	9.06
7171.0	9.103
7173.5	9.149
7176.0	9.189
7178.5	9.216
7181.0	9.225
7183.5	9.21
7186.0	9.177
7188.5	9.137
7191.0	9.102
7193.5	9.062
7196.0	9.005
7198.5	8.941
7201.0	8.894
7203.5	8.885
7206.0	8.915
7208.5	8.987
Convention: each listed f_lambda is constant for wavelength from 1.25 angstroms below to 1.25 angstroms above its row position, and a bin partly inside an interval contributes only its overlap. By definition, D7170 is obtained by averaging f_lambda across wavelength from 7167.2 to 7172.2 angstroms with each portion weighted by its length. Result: 9.08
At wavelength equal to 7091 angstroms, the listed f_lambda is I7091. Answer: 9.146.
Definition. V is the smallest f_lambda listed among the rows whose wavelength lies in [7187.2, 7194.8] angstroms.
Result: 9.062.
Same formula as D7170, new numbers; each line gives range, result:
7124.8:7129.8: 8.78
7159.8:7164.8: 8.98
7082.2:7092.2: 9.36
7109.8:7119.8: 9.25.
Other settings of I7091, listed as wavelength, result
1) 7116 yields 9.267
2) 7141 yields 8.475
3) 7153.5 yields 8.793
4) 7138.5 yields 8.471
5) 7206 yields 8.915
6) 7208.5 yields 8.987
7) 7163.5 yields 8.996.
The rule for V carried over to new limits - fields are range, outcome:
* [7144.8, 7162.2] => 8.491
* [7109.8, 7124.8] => 9.063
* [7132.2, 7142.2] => 8.468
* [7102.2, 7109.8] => 9.101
